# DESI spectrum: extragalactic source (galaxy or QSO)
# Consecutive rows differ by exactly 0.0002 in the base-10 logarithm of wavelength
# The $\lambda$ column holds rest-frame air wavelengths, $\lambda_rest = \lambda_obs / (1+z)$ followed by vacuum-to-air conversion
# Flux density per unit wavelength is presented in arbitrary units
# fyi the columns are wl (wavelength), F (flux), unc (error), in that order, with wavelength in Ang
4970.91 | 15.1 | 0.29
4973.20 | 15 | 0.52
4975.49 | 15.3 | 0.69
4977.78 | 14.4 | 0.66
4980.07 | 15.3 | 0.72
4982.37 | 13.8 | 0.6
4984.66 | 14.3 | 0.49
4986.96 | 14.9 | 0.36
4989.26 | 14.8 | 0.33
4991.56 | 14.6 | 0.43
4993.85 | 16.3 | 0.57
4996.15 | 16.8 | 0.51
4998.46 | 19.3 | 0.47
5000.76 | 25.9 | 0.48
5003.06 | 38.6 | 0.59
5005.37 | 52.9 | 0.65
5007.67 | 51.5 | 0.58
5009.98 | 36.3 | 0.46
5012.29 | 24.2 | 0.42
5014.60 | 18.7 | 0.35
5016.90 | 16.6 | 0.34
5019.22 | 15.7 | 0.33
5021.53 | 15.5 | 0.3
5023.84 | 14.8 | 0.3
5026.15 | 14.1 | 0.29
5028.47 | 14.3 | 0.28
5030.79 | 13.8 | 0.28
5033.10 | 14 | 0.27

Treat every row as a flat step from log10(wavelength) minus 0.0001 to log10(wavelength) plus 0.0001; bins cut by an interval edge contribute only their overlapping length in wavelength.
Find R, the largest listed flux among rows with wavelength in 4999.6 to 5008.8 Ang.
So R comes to 52.9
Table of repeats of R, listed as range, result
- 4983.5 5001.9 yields 25.9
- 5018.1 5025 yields 15.7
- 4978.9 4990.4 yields 15.3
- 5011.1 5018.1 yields 24.2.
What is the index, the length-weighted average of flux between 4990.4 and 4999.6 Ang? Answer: 16.7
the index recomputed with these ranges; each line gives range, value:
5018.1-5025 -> 15.4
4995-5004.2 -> 25.1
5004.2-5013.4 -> 41.3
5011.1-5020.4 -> 18.9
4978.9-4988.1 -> 14.6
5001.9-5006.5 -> 45.6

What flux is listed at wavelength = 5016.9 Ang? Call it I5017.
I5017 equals 16.6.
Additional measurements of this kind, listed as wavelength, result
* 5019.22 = 15.7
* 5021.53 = 15.5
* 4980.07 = 15.3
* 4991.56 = 14.6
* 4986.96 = 14.9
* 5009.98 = 36.3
